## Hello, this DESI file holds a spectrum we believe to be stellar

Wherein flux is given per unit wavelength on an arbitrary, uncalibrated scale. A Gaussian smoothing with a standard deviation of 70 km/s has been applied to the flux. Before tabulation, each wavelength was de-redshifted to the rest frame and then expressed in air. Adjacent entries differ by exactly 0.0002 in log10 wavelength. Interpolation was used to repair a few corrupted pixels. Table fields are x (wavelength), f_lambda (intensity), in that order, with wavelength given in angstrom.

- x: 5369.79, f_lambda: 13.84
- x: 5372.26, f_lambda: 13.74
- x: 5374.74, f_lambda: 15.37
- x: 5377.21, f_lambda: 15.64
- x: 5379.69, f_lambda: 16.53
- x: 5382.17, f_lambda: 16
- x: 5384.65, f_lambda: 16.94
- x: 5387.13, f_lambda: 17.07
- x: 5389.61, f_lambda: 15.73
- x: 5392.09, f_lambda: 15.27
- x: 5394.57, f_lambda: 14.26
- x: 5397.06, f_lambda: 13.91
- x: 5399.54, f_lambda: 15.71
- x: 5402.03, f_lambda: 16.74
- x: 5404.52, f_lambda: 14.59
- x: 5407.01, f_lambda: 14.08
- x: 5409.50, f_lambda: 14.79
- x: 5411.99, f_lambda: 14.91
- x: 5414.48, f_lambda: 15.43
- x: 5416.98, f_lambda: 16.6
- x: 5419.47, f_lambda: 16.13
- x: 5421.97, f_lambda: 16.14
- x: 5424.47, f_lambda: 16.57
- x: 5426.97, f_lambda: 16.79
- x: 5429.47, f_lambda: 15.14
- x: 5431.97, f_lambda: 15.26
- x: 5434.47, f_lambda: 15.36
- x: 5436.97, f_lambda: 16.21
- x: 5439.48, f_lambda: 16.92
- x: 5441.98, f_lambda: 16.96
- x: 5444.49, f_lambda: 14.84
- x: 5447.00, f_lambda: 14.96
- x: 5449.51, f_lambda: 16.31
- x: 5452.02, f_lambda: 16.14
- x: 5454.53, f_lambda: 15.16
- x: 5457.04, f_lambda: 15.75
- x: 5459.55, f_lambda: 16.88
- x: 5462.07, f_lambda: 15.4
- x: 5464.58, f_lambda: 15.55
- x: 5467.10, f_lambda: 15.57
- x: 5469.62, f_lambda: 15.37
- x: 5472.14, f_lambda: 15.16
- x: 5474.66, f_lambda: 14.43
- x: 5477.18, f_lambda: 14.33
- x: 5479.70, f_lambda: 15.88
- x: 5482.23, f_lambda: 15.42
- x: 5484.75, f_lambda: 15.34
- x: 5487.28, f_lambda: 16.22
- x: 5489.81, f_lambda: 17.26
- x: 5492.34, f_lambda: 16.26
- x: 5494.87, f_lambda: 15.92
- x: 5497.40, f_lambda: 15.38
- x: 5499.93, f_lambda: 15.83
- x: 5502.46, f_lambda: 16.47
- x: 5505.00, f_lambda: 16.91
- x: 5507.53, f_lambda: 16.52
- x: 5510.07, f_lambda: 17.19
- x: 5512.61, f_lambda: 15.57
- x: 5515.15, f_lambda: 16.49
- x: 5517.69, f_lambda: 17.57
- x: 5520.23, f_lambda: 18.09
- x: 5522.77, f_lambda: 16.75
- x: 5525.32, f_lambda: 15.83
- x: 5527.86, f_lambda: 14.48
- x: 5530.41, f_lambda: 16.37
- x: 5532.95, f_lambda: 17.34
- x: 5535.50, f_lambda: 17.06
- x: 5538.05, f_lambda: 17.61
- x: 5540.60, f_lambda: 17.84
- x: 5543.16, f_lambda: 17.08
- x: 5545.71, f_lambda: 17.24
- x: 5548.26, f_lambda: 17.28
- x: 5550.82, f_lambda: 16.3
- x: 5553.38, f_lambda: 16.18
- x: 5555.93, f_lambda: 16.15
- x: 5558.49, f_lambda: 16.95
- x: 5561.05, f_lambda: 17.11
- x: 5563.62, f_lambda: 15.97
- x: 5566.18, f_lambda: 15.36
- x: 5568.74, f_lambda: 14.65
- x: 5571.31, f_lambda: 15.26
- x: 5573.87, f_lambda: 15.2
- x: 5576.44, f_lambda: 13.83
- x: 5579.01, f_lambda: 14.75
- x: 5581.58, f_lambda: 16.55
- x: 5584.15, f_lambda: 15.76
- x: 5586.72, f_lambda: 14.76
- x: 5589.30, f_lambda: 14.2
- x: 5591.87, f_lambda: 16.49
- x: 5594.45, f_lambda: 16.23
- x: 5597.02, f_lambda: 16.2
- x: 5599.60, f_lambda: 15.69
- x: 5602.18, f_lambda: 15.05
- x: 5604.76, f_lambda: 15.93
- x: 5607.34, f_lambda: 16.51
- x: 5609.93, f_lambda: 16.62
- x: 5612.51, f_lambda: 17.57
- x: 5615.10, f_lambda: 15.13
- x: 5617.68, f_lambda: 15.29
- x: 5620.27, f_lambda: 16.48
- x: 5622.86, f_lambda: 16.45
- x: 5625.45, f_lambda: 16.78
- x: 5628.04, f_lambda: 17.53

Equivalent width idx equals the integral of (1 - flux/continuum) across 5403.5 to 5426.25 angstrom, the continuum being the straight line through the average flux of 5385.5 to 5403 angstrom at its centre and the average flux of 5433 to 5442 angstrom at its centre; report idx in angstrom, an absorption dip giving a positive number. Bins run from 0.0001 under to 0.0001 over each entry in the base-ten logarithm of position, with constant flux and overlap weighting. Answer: 0.55 angstrom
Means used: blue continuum 15.5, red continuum 16.3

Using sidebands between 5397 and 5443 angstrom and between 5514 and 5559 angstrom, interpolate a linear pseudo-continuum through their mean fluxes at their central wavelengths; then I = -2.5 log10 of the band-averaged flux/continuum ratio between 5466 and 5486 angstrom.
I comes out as 0.074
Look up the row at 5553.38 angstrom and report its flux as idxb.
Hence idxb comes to 16.18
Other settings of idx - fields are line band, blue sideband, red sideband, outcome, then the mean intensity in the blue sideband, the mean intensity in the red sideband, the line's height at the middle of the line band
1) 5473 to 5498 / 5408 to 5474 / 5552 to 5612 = 0.2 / 15.8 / 15.7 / 15.8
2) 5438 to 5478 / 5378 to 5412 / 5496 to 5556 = 1.1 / 15.5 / 16.7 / 16.1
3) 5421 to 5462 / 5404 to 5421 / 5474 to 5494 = -1.4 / 15.3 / 15.7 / 15.4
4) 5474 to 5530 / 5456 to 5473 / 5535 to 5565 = 0.3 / 15.7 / 16.9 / 16.2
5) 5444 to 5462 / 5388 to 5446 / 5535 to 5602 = 0.0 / 15.6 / 16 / 15.7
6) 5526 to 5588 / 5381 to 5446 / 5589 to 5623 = -0.7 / 15.7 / 16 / 15.9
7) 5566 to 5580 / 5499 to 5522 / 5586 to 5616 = 1.2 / 16.8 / 15.9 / 16.2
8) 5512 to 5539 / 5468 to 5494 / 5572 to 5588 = -2.3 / 15.6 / 15.2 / 15.4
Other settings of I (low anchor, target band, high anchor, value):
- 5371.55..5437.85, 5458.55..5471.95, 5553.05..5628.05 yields 0.00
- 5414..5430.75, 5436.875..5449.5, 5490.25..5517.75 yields 0.01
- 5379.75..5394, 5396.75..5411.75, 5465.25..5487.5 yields 0.07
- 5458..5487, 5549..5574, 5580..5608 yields -0.02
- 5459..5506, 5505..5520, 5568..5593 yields -0.08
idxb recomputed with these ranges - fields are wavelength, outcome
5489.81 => 17.26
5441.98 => 16.96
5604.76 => 15.93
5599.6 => 15.69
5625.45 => 16.78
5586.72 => 14.76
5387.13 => 17.07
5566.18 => 15.36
